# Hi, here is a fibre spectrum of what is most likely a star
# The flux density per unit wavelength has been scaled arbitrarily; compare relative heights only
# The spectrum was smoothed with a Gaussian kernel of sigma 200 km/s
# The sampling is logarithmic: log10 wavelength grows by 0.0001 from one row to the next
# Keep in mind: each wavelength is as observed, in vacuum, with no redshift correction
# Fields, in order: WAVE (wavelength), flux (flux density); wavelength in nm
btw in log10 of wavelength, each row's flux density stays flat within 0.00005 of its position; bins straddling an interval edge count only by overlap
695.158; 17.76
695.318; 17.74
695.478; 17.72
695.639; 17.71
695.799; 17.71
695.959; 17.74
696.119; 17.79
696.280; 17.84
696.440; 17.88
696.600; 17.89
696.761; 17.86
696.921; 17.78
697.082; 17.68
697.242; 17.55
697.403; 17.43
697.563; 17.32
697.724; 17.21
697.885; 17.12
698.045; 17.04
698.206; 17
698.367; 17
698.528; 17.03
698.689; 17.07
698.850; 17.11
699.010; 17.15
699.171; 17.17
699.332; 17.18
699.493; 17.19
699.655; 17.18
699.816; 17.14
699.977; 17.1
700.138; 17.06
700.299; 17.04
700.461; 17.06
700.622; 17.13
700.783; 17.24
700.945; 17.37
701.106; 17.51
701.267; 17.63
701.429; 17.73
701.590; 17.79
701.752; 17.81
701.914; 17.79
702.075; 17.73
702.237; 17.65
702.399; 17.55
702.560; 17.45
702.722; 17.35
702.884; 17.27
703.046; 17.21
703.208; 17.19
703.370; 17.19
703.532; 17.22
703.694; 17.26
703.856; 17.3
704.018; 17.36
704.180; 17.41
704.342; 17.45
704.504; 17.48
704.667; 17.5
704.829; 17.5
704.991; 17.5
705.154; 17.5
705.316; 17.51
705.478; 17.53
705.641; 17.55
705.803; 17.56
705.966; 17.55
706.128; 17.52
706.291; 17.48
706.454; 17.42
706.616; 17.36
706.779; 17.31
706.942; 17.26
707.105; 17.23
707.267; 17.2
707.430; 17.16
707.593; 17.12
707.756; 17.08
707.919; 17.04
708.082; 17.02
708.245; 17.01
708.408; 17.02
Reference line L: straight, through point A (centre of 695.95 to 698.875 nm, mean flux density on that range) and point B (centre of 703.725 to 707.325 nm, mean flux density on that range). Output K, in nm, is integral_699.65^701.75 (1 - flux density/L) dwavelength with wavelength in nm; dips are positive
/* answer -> 0.01 nm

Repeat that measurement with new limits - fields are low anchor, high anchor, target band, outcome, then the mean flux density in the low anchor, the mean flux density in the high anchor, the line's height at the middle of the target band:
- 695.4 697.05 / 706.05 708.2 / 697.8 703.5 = 0.09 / 17.8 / 17.2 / 17.6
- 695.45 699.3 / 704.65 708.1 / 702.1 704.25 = 0.01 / 17.4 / 17.4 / 17.4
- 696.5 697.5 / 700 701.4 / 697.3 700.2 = 0.06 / 17.7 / 17.3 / 17.5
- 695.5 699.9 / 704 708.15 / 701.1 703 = -0.02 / 17.4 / 17.4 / 17.4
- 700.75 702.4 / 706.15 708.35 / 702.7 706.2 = 0.00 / 17.6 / 17.2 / 17.4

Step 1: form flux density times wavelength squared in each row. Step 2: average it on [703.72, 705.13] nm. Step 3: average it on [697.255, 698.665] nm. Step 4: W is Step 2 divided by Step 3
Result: 1.0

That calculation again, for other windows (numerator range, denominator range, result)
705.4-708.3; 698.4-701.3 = 1.03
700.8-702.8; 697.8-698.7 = 1.04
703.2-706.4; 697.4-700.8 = 1.03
